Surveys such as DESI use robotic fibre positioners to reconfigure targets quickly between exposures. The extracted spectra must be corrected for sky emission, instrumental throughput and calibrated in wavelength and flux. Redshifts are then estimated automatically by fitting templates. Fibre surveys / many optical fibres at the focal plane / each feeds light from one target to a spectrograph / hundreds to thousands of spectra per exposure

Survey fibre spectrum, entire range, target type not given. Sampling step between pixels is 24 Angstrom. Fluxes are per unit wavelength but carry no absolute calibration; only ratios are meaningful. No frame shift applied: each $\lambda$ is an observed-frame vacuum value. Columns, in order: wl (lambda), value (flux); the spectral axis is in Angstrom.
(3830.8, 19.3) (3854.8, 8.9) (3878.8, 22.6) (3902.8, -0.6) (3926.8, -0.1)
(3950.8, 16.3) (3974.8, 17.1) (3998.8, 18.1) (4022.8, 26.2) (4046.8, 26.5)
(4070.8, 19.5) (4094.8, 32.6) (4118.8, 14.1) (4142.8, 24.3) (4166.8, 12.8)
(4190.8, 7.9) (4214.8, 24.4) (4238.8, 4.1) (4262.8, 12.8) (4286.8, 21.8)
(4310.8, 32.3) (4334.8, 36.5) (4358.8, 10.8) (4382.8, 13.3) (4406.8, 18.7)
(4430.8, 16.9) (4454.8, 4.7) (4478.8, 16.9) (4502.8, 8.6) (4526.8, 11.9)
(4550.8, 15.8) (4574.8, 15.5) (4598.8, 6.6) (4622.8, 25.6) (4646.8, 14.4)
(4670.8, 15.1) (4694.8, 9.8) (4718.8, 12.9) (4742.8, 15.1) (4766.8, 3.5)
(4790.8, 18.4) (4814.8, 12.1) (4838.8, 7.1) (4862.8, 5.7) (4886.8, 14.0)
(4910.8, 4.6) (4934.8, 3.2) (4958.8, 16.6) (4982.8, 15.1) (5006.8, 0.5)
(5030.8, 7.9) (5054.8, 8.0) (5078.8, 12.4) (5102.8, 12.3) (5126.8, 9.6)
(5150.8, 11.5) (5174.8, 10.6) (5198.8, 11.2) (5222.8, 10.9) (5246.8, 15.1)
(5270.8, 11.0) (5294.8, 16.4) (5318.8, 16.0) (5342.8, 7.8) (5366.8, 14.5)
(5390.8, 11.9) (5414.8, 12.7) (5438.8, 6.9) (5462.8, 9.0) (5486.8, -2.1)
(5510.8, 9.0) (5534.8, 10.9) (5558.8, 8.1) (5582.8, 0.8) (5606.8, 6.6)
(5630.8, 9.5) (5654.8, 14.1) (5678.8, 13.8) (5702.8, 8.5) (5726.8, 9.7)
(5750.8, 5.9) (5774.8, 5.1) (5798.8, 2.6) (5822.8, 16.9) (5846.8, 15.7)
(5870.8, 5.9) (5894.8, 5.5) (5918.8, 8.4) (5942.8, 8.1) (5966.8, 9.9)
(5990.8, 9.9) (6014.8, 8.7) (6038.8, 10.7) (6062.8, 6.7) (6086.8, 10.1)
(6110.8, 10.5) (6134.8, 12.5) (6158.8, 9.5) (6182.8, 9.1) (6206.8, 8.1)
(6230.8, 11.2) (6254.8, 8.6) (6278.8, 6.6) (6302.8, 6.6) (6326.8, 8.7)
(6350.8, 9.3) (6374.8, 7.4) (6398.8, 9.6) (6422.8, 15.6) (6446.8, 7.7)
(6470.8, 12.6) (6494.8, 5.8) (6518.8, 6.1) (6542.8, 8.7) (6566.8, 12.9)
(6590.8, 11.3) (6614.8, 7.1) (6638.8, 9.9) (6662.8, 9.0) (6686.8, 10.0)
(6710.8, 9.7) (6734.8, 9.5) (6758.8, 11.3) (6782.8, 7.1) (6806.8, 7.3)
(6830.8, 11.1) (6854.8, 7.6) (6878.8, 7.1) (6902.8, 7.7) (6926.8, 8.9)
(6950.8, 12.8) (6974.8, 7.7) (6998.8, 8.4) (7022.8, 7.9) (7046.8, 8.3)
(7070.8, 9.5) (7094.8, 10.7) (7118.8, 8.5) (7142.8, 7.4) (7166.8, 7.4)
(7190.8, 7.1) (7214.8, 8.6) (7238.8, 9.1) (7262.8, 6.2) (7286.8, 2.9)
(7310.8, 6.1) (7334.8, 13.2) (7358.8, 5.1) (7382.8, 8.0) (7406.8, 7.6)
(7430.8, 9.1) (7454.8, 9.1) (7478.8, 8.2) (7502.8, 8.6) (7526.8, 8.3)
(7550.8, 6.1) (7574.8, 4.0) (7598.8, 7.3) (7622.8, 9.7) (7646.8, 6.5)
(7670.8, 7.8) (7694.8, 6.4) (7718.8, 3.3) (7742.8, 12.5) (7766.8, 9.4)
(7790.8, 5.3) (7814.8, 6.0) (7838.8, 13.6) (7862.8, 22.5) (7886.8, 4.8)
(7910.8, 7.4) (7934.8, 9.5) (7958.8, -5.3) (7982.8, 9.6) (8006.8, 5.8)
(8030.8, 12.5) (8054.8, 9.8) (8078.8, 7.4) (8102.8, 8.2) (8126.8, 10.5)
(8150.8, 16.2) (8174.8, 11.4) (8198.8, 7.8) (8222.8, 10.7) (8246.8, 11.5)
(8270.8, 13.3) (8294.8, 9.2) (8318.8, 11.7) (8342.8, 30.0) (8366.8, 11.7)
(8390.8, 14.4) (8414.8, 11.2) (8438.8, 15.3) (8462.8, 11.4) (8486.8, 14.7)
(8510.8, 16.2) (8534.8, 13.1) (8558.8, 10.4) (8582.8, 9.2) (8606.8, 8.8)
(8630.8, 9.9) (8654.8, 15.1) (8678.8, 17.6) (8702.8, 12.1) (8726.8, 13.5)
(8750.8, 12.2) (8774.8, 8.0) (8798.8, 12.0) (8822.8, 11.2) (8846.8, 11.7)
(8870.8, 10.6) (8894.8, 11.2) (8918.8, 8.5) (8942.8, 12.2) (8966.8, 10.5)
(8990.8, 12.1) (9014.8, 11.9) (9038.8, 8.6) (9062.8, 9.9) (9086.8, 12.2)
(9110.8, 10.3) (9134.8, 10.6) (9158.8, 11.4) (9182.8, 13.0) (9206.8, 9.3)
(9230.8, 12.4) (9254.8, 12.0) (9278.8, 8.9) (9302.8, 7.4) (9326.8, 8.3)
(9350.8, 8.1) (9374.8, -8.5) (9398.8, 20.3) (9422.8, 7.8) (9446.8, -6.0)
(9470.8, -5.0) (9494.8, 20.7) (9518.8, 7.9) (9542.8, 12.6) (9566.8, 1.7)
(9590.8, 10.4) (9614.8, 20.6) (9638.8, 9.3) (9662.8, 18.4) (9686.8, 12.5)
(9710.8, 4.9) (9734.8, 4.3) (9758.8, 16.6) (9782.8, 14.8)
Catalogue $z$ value 1.11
